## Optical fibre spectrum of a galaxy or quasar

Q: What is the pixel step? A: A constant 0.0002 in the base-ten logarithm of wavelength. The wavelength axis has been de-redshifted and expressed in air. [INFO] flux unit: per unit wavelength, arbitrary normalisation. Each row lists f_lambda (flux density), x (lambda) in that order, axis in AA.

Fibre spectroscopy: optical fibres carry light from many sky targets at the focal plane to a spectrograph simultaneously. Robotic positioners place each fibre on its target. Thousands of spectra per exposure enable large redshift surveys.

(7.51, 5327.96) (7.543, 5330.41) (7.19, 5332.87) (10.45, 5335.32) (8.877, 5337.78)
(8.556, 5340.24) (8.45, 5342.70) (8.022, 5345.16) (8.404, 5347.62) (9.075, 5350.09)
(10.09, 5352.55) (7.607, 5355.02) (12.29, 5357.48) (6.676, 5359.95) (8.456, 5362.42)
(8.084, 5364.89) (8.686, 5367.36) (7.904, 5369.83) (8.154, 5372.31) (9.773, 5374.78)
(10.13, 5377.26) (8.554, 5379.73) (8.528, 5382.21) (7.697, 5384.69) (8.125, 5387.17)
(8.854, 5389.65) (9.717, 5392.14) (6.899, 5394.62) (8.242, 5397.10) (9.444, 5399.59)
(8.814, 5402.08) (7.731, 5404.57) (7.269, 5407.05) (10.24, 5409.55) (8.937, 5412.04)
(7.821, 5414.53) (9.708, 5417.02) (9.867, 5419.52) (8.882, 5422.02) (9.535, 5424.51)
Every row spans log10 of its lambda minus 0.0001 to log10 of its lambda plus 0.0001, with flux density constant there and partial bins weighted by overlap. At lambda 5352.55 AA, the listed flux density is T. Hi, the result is 10.09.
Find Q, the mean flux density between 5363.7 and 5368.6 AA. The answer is 8.39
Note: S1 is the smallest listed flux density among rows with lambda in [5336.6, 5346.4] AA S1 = 8.022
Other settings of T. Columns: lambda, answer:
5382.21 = 8.528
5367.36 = 8.686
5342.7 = 8.45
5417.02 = 9.708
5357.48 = 12.29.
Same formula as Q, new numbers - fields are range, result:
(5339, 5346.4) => 8.35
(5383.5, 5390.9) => 8.22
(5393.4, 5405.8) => 8.23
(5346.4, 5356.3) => 8.81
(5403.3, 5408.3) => 7.51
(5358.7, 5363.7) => 7.58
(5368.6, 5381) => 8.9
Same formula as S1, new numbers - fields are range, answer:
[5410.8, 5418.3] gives 7.821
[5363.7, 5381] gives 7.904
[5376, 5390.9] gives 7.697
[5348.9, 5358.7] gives 7.607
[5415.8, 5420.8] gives 9.708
